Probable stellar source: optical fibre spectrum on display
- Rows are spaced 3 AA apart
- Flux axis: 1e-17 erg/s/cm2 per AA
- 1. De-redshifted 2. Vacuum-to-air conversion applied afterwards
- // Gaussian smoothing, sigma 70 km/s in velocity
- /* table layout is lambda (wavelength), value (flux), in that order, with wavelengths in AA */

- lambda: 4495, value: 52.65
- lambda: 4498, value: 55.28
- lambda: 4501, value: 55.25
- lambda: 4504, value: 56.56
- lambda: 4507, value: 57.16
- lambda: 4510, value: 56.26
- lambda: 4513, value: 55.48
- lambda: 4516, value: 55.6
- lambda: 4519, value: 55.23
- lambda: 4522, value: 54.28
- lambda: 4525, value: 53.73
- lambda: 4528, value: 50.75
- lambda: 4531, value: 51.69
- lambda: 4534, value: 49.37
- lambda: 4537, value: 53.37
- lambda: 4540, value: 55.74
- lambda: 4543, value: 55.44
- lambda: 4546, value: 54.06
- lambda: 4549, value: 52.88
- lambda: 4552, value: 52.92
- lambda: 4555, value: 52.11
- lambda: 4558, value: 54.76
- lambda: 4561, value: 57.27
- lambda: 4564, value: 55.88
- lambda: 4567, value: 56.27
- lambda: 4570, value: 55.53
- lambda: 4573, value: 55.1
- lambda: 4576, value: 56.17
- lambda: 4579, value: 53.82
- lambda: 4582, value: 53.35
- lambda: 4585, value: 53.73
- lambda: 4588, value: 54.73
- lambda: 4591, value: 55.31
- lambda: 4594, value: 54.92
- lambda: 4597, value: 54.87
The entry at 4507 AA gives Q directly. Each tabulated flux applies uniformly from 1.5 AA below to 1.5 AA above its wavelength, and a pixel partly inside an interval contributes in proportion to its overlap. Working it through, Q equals 57.16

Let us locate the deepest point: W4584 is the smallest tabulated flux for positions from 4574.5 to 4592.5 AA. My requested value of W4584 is 53.35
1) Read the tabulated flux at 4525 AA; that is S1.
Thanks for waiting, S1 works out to 53.73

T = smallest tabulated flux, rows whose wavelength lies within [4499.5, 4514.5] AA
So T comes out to 55.25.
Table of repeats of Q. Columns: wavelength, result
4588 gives 54.73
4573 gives 55.1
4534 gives 49.37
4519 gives 55.23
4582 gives 53.35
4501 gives 55.25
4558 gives 54.76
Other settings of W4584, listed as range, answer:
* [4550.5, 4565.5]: 52.11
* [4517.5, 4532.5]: 50.75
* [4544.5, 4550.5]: 52.88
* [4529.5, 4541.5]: 49.37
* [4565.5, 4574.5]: 55.1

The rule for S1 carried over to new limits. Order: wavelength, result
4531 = 51.69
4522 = 54.28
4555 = 52.11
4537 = 53.37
